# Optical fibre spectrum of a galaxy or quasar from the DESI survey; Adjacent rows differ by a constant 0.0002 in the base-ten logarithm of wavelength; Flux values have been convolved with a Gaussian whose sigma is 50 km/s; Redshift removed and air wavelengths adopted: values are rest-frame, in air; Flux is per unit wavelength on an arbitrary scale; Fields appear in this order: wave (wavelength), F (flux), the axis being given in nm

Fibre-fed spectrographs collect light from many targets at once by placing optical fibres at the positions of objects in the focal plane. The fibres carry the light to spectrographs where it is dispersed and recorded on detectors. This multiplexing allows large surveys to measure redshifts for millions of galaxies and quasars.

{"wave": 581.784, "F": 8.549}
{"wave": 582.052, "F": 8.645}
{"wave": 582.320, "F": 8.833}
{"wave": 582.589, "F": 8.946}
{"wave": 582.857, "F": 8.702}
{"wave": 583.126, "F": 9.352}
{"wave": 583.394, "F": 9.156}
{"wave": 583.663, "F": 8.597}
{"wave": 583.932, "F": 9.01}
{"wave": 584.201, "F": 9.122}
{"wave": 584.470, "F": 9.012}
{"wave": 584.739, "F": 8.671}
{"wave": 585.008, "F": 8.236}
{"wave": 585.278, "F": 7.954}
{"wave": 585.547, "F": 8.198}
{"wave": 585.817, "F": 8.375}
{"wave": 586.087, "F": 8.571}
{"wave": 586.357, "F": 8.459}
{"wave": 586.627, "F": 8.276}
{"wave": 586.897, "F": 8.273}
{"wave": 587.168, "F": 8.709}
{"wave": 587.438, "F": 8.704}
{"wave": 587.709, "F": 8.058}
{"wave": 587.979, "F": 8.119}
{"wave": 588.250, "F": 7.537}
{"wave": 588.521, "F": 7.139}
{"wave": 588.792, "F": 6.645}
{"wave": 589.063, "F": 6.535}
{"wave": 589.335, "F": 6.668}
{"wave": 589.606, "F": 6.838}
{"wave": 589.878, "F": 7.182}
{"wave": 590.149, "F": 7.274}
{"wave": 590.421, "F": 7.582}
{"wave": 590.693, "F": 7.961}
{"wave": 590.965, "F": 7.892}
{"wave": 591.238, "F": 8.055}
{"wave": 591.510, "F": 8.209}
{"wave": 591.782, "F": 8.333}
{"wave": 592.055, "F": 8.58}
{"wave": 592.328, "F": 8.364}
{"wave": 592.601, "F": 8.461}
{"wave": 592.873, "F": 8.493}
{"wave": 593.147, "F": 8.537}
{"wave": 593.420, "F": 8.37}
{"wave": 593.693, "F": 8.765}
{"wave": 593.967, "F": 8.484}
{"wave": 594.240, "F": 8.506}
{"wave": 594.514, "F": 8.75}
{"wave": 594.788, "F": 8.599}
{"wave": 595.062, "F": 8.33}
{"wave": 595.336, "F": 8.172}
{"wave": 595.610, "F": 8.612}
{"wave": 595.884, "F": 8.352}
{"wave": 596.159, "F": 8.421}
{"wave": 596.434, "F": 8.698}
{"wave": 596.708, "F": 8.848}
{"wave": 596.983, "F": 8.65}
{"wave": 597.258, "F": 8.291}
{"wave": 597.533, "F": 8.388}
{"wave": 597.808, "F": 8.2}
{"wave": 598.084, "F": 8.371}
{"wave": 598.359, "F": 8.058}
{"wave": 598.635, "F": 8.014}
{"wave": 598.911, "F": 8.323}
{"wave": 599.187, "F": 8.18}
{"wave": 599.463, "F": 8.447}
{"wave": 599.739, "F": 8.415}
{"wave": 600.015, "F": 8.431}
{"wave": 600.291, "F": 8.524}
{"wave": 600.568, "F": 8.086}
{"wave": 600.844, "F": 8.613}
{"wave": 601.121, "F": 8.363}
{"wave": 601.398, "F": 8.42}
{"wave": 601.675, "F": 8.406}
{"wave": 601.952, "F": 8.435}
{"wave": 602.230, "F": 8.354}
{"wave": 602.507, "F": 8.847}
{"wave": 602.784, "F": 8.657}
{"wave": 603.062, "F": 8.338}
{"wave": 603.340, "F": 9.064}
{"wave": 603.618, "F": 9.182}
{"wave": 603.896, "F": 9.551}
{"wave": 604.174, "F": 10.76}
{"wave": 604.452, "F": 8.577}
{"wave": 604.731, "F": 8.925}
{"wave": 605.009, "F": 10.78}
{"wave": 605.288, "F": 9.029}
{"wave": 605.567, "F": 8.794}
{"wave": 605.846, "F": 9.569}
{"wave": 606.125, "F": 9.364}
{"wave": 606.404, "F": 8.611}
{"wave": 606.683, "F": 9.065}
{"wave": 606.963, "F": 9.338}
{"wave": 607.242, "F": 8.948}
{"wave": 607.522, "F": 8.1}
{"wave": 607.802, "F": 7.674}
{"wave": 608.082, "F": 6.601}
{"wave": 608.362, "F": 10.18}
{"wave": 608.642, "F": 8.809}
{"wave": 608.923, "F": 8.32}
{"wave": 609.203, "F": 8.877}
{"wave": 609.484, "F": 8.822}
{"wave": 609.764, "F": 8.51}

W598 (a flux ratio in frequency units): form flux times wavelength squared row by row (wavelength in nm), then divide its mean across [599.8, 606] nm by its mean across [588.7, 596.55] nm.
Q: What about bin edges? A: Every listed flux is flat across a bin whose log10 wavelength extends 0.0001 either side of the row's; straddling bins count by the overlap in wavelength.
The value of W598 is 1.1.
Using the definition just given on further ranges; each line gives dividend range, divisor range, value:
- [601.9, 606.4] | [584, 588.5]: 1.16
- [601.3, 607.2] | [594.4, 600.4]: 1.10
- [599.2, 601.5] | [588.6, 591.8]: 1.18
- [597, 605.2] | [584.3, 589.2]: 1.12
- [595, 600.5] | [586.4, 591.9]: 1.12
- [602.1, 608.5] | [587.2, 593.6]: 1.20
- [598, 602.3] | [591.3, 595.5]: 1.01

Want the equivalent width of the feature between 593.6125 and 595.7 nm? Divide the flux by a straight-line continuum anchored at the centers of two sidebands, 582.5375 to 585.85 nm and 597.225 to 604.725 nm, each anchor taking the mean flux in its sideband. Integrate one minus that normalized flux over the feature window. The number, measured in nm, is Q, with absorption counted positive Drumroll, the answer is 0.03 nm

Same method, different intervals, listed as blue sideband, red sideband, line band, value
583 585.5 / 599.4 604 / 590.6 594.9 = 0.140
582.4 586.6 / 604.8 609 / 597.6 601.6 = 0.226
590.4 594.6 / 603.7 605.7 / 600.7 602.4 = 0.139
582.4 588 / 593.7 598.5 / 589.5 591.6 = 0.224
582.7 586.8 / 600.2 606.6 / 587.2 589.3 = 0.277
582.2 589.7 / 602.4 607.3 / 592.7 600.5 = 0.306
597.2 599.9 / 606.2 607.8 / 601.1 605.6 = -0.239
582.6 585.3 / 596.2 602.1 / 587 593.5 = 0.601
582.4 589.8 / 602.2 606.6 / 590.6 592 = 0.060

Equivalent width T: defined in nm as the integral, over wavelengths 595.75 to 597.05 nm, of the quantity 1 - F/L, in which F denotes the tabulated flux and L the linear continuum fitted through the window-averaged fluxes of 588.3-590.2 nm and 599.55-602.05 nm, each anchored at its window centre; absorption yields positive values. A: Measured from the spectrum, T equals -0.12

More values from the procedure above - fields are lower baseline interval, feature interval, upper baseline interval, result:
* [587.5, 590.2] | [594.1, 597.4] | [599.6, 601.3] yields -0.24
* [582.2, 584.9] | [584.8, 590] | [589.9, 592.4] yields 0.39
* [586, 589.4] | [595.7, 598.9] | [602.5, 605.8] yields 0.10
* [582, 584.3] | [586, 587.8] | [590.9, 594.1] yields 0.06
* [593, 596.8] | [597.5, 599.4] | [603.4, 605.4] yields 0.15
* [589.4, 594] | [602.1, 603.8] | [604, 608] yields 0.02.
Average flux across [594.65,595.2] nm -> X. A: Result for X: 8.46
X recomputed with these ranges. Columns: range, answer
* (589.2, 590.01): 6.9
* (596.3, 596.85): 8.78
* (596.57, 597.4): 8.6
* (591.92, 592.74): 8.47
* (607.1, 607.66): 8.53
